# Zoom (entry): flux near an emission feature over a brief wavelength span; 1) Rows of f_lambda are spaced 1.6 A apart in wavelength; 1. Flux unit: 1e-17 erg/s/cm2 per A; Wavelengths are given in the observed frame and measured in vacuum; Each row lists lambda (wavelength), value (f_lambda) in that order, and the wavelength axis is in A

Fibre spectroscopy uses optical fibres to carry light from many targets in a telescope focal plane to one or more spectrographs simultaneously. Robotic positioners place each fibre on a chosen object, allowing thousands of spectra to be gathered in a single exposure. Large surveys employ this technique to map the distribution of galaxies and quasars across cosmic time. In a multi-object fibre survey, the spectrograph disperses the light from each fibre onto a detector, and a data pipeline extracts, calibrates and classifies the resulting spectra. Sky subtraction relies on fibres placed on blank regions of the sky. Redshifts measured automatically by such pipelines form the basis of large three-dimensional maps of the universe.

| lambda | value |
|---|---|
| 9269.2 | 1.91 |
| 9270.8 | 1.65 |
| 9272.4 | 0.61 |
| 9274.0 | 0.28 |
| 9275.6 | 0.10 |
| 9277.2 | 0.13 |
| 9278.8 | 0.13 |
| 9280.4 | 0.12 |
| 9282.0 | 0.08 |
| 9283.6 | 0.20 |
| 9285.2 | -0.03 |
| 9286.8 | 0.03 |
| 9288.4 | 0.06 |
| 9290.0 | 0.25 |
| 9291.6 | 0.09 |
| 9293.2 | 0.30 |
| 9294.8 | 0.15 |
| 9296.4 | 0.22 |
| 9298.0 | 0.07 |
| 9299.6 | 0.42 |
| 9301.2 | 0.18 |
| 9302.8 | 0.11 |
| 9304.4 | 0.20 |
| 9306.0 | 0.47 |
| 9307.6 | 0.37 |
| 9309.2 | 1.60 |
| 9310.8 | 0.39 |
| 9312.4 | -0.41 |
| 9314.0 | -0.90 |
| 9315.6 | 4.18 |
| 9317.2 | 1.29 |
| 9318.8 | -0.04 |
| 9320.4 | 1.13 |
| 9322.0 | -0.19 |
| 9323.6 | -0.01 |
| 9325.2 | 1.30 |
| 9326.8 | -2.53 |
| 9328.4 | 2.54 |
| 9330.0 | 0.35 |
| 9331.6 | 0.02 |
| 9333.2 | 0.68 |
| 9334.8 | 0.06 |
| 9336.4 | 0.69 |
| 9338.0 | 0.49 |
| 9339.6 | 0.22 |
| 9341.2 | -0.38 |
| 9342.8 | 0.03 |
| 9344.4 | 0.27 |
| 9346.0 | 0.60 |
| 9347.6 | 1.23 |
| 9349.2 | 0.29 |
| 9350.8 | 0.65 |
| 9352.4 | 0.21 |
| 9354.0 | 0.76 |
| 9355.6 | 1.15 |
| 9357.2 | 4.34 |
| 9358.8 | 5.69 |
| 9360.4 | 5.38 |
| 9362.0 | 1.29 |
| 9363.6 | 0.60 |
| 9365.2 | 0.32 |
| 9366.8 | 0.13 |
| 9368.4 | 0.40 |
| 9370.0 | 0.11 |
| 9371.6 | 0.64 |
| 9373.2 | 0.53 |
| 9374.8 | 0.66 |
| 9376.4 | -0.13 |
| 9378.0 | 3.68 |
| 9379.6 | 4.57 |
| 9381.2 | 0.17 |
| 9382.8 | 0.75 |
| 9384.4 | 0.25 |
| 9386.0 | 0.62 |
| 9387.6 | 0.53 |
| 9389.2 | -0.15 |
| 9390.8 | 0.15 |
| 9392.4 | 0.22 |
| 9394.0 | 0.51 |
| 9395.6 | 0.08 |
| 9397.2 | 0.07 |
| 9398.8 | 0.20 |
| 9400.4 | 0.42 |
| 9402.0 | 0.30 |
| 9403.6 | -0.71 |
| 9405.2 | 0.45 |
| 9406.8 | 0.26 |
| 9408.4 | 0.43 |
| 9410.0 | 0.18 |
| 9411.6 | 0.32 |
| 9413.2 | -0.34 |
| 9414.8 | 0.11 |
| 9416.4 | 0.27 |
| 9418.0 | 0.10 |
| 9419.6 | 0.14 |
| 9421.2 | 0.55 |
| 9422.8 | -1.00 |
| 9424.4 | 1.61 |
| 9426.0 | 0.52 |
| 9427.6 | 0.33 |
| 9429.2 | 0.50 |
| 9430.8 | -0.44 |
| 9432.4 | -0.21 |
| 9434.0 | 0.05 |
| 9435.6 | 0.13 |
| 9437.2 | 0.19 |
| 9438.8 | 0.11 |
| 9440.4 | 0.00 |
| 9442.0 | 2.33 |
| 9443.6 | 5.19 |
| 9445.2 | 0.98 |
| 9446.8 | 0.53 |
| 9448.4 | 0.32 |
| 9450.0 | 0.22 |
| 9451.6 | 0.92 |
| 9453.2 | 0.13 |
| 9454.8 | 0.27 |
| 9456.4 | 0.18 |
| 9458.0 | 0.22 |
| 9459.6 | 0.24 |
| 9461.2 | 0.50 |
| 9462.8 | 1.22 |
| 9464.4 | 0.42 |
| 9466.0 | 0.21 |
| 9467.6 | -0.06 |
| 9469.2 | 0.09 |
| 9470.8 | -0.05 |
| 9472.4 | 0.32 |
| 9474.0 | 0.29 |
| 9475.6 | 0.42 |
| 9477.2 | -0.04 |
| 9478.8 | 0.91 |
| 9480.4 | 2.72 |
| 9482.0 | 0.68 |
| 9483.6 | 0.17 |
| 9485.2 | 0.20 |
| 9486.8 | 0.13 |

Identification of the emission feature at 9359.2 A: [O III] 5007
